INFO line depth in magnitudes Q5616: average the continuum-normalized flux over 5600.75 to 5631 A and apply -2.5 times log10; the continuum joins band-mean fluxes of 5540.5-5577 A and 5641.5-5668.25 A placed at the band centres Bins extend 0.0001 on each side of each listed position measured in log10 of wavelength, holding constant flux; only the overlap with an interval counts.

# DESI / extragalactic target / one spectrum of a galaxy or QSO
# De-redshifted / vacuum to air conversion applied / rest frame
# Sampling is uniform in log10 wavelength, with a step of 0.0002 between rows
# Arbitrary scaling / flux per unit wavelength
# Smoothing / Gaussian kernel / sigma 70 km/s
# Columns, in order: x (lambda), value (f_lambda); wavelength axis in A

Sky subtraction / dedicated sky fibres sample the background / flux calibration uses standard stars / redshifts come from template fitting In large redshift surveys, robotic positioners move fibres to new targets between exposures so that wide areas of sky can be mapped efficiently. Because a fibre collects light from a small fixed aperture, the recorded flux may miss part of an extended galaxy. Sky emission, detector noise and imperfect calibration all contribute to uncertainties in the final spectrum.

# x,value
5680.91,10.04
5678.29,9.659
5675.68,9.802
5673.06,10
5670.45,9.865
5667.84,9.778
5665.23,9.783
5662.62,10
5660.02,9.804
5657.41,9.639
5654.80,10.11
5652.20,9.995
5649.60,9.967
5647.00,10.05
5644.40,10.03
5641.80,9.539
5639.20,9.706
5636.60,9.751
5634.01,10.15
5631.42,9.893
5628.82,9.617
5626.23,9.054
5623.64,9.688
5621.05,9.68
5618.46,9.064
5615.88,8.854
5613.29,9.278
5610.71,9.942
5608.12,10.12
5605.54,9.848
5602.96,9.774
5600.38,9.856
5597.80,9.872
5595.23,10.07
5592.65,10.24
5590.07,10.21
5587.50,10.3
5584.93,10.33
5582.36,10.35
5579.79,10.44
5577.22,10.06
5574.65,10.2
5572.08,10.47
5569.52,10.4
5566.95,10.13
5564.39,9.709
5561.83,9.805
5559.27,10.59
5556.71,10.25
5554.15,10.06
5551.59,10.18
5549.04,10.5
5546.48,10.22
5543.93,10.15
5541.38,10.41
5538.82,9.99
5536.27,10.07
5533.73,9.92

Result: 0.05 mag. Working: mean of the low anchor 10.2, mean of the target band 9.56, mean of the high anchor 9.9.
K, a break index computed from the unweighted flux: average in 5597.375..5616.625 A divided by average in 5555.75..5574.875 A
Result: 0.95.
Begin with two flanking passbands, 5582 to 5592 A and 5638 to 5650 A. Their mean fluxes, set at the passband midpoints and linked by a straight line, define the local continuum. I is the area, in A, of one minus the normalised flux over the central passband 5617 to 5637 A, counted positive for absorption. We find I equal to 0.8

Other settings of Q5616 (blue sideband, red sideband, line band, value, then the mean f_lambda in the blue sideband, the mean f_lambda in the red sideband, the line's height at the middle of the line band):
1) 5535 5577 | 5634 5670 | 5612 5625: 0.075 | 10.2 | 9.87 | 9.98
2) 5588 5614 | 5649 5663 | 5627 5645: 0.016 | 9.95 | 9.91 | 9.93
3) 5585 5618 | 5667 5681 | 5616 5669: 0.012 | 9.86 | 9.84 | 9.85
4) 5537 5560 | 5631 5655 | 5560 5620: 0.014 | 10.2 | 9.91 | 10.1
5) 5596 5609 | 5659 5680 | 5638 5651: 0.000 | 9.9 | 9.84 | 9.86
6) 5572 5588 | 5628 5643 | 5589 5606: 0.016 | 10.3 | 9.78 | 10.1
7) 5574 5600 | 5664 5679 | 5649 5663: -0.003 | 10.2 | 9.82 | 9.89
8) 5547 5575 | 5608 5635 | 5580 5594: -0.040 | 10.2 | 9.54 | 9.92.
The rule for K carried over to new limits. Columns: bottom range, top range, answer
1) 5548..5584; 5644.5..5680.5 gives 0.97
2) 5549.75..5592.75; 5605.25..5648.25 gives 0.94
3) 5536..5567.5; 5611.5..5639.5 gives 0.94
